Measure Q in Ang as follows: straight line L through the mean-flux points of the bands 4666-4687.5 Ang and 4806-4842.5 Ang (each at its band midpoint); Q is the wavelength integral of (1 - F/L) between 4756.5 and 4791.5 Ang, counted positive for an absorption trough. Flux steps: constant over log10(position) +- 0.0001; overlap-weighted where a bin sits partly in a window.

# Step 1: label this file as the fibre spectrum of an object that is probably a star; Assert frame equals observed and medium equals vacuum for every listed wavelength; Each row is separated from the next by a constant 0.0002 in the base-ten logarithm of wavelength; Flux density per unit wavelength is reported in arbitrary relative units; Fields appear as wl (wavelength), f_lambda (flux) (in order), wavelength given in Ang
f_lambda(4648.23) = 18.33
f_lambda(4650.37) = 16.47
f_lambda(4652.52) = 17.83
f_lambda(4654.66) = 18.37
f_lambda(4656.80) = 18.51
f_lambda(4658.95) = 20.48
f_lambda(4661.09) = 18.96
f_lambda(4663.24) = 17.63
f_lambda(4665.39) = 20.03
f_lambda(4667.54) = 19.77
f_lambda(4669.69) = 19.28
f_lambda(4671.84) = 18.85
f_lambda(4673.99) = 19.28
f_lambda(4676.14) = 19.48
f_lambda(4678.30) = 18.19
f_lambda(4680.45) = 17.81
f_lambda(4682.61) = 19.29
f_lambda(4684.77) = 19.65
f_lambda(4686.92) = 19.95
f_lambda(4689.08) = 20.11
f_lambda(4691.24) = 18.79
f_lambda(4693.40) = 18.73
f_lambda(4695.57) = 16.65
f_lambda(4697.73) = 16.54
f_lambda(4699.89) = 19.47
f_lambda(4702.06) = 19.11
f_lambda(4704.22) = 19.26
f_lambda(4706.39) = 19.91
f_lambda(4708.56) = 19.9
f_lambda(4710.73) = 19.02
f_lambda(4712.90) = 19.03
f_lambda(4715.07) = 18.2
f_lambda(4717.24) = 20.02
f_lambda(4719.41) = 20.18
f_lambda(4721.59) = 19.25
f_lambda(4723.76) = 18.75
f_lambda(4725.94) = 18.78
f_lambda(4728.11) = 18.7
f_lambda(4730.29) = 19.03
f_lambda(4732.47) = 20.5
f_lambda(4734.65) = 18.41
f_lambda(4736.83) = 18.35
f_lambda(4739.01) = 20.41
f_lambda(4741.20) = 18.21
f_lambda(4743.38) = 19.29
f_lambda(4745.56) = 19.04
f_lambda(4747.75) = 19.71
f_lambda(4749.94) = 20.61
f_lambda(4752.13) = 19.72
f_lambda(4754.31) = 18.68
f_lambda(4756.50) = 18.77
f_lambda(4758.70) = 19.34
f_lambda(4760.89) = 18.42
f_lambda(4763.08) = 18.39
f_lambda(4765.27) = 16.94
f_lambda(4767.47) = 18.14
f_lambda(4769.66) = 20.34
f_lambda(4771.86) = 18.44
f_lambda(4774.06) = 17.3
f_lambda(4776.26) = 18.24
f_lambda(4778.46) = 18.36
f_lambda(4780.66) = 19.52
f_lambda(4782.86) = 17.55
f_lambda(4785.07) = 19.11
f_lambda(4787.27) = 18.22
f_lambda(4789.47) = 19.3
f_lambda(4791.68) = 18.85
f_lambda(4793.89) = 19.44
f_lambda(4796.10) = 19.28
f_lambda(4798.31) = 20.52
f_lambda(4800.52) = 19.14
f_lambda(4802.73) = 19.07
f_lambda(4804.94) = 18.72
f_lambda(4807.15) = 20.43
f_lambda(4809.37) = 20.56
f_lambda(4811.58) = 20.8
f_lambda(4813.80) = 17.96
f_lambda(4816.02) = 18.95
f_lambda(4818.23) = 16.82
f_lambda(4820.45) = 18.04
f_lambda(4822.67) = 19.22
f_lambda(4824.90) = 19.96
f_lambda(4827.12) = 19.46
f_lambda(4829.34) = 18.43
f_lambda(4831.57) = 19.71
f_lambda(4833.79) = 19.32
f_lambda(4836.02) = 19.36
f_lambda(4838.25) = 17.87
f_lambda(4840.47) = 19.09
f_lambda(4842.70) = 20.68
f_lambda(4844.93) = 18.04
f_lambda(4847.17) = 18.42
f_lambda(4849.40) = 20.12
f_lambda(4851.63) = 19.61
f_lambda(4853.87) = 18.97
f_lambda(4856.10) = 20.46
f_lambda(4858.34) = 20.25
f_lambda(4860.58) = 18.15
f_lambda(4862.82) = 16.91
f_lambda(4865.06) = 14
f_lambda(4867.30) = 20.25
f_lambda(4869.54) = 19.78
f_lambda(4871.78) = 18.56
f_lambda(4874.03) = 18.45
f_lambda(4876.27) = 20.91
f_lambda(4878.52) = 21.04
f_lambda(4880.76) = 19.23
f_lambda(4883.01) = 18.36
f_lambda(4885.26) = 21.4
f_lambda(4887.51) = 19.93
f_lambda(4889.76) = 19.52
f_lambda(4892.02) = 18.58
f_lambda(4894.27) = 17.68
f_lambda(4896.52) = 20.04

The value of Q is 1.2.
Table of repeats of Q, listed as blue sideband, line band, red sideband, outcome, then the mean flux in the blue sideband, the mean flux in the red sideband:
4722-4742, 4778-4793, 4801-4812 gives 0.7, 19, 19.8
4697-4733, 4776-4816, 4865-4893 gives 0.2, 19.2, 19.4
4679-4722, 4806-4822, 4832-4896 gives 0.0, 19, 19.1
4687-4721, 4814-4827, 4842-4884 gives 0.3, 19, 19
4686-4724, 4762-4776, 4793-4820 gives 0.7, 19.1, 19.3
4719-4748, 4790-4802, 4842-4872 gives -0.3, 19.1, 18.9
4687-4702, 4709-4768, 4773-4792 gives -1.7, 18.5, 18.5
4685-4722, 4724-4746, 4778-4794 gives -0.1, 19.1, 18.8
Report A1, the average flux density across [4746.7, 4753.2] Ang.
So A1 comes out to 20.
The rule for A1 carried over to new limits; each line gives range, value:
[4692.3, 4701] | 17.8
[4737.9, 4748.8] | 19.3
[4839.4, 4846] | 19.3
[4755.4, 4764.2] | 18.7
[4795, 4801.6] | 19.6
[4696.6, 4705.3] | 18.6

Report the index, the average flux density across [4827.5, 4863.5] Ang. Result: 19.1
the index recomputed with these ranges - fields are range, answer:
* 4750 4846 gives 19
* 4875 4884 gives 19.9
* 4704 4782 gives 19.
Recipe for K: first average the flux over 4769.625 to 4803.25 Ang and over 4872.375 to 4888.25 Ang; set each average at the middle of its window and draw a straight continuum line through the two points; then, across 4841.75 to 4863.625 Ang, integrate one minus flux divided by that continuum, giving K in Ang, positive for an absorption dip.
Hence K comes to 0.4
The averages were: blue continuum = 18.9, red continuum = 19.9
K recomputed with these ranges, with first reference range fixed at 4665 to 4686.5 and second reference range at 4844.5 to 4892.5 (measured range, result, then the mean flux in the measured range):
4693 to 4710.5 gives 0.4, 18.7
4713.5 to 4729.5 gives 0.0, 19.1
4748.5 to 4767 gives 0.3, 18.8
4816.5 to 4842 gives 0.4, 18.9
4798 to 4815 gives -0.4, 19.6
